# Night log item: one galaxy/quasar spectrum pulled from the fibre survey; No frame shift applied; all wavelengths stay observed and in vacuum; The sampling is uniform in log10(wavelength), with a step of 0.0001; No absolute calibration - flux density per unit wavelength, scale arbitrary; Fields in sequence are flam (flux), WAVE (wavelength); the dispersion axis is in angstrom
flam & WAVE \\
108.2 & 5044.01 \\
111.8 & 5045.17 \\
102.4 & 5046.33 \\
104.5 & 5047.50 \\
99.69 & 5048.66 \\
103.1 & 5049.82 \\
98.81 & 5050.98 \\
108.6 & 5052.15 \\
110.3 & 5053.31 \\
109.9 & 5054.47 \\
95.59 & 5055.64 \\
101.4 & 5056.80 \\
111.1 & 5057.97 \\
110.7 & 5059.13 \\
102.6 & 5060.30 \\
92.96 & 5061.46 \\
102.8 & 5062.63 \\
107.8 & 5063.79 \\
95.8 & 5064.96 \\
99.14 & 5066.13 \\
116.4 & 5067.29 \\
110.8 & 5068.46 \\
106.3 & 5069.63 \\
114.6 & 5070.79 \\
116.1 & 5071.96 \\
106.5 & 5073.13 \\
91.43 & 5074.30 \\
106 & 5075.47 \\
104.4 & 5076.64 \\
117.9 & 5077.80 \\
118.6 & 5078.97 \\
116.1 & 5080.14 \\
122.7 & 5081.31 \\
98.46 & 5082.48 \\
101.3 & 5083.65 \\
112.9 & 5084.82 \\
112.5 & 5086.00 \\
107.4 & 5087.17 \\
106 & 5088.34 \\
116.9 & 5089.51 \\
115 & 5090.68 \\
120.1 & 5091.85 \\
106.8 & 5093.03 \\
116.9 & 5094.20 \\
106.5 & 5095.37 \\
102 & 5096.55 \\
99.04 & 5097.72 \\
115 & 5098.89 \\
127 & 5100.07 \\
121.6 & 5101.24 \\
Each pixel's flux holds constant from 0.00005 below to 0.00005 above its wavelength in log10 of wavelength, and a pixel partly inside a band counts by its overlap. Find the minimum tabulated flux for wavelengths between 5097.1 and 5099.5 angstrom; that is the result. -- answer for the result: 99.04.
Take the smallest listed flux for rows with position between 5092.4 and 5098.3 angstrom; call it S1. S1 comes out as 99.04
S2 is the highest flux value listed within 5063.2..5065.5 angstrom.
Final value 107.8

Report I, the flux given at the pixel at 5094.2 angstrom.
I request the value 116.9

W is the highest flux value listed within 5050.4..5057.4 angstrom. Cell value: 110.3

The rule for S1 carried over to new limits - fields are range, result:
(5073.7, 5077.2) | 91.43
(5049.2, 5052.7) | 98.81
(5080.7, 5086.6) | 98.46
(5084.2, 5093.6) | 106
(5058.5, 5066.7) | 92.96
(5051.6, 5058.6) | 95.59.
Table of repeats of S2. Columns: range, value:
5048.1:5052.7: 108.6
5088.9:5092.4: 120.1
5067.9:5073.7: 116.1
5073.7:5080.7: 118.6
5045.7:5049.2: 104.5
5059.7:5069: 116.4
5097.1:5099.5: 115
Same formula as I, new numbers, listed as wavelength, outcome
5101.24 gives 121.6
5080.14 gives 116.1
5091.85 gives 120.1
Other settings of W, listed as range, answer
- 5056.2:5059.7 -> 111.1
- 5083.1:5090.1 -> 116.9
